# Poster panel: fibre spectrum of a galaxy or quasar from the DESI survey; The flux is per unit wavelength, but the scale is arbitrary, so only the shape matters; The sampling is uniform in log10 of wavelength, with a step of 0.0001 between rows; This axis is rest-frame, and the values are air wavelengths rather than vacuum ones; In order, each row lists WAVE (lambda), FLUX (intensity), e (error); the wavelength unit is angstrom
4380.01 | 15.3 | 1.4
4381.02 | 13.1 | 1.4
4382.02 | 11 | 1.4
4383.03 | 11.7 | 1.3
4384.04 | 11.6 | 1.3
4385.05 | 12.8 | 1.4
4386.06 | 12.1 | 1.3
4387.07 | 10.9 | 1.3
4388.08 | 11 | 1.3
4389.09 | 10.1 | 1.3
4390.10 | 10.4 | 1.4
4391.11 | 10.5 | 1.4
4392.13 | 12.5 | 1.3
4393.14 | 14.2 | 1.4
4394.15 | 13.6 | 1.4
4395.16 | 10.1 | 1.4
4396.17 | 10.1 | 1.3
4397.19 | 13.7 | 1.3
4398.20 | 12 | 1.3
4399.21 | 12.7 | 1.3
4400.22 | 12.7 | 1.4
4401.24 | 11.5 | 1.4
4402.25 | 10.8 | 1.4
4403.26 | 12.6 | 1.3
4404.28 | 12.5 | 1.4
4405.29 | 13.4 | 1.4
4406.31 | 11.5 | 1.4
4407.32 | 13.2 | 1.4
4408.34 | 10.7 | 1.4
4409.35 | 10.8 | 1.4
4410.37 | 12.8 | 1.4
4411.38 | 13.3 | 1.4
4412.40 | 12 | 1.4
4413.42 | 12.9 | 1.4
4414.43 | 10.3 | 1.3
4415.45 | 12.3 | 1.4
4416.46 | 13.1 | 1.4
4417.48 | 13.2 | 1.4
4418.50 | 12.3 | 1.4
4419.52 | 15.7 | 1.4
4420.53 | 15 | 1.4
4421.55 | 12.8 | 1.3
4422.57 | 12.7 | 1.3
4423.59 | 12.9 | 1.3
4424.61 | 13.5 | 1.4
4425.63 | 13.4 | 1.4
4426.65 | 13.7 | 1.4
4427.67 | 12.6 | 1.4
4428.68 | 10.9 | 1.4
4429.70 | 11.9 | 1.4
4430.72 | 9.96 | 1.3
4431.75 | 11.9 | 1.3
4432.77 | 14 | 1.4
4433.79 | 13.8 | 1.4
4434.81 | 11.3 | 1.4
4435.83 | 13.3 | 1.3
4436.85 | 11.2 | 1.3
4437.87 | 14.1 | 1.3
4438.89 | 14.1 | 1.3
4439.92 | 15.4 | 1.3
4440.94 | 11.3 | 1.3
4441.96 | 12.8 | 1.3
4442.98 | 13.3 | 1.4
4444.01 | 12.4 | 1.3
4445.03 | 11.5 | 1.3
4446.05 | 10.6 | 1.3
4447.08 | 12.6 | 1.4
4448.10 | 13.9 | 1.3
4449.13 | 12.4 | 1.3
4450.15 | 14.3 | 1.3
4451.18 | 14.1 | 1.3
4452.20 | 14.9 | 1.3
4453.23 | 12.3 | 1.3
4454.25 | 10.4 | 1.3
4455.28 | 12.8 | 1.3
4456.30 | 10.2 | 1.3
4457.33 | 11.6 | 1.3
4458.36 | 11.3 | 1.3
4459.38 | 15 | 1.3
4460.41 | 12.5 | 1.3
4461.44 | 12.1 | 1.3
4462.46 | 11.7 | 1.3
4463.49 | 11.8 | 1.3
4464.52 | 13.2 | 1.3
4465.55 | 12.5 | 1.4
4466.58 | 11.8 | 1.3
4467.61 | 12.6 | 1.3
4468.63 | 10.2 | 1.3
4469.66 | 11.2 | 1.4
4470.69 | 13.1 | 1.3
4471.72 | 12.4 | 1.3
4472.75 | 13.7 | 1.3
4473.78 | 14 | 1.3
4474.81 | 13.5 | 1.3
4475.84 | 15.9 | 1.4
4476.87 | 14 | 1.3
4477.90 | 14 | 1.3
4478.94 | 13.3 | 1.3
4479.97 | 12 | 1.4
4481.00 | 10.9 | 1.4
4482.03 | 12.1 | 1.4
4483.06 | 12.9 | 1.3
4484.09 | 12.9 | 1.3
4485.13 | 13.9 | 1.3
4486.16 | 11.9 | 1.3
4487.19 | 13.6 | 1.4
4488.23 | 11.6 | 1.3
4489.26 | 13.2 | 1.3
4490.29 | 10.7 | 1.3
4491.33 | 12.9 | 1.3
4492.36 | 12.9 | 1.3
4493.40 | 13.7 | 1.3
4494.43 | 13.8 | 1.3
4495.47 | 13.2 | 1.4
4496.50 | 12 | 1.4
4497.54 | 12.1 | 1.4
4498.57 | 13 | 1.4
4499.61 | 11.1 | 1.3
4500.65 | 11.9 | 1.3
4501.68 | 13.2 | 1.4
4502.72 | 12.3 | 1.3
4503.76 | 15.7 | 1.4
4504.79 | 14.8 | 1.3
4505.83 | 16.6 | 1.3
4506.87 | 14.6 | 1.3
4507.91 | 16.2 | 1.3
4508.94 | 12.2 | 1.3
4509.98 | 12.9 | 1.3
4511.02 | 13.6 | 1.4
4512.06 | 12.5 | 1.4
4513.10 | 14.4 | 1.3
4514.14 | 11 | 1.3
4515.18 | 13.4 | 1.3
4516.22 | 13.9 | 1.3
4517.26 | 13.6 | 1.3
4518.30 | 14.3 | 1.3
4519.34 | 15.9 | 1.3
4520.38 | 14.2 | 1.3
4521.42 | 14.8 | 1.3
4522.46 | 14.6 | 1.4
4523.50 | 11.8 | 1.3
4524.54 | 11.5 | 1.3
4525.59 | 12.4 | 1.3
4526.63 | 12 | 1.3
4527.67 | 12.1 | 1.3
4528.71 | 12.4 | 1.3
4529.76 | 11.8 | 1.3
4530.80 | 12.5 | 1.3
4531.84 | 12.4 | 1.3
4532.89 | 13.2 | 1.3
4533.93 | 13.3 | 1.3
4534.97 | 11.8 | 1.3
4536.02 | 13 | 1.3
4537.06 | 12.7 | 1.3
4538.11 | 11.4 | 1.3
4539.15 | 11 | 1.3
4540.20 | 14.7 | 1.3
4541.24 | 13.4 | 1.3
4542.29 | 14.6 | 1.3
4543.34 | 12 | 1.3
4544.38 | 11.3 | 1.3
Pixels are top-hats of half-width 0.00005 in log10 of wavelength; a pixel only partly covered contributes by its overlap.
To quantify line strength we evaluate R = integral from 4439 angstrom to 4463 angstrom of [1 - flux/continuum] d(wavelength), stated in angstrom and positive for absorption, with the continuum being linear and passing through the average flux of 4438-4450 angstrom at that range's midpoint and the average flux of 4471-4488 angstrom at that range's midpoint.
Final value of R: 0.55 angstrom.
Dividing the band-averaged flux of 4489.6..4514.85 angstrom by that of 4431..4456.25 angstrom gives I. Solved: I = 1.03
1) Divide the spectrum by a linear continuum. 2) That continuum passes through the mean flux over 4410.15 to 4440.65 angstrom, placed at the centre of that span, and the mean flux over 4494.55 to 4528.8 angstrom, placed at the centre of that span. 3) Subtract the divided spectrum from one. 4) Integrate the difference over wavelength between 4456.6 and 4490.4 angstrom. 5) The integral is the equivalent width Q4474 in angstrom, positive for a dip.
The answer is 1.3 angstrom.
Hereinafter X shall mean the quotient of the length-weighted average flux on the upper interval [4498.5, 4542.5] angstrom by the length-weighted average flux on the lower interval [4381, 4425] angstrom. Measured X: 1.08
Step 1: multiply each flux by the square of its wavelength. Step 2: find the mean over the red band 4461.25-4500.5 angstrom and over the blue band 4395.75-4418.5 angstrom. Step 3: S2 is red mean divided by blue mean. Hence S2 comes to 1.07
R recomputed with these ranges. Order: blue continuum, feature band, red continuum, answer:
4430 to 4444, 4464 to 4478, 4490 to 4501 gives -0.4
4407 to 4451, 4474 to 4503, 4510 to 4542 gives 0.1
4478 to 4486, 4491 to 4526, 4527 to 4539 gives -2.7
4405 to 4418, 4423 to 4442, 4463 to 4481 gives -0.4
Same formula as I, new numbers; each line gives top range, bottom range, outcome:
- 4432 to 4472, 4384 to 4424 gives 1.03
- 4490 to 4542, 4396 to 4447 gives 1.05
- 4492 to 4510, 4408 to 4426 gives 1.05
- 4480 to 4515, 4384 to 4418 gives 1.09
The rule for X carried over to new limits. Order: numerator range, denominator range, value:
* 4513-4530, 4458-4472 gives 1.07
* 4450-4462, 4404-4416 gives 1.04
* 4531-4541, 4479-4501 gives 1.01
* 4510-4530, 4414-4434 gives 1.03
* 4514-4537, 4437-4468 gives 1.03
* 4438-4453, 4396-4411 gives 1.08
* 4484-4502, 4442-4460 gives 1.00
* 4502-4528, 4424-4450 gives 1.08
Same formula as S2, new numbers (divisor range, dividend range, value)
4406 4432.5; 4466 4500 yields 1.05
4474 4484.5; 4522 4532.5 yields 0.96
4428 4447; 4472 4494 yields 1.07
